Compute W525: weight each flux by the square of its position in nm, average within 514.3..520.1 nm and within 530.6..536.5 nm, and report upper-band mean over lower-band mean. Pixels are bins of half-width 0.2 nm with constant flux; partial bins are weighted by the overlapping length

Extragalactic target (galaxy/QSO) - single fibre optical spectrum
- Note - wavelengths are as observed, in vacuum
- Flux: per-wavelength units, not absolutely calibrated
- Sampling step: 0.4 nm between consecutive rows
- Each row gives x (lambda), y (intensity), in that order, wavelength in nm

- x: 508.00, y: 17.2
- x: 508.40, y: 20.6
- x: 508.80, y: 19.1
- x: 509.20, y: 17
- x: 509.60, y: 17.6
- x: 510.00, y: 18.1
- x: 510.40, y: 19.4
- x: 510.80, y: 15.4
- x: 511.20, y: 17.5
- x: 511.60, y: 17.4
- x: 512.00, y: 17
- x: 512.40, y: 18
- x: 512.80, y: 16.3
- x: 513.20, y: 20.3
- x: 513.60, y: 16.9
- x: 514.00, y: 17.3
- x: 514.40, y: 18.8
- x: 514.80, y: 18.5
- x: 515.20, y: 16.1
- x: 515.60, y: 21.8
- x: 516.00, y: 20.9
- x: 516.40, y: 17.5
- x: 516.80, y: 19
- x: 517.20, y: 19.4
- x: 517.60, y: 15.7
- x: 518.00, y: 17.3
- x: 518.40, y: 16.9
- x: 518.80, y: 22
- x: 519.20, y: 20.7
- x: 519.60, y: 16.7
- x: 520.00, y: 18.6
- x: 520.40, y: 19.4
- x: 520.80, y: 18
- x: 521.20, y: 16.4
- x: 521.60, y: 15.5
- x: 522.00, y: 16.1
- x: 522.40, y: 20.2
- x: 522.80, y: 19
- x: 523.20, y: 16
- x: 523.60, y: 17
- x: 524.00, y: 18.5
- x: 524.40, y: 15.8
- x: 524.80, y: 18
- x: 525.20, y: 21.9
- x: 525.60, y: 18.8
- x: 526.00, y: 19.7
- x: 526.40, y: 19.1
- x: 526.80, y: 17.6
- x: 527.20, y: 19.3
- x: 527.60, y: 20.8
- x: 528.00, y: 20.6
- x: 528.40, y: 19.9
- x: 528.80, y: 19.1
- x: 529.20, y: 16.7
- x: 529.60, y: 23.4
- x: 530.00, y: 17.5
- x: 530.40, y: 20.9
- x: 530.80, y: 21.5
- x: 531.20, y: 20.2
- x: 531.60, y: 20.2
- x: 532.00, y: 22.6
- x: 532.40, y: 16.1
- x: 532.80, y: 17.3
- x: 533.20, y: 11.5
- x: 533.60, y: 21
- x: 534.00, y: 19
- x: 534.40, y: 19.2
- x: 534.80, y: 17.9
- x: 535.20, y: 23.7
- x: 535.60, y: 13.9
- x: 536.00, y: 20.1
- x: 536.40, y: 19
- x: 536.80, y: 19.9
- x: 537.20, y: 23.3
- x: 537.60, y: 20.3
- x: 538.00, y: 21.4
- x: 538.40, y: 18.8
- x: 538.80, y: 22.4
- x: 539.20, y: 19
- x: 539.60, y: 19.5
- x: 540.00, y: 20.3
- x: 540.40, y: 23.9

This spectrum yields 1.1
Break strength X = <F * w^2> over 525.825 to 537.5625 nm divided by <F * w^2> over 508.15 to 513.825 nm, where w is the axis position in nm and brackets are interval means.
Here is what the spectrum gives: 1.17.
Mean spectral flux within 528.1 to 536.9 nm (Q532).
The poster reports 19.1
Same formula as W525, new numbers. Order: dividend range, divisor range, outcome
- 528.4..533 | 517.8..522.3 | 1.13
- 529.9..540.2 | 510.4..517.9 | 1.17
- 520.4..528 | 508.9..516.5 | 1.06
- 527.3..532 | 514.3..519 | 1.14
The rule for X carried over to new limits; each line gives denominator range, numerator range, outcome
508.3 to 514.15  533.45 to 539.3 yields 1.23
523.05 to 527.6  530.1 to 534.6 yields 1.06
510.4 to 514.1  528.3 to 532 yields 1.23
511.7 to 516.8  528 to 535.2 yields 1.12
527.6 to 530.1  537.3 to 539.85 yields 1.07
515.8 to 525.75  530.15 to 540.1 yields 1.13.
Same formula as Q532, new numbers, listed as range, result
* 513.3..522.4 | 18.2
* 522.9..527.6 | 18.5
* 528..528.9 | 19.8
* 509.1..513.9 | 17.6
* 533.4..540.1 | 19.9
